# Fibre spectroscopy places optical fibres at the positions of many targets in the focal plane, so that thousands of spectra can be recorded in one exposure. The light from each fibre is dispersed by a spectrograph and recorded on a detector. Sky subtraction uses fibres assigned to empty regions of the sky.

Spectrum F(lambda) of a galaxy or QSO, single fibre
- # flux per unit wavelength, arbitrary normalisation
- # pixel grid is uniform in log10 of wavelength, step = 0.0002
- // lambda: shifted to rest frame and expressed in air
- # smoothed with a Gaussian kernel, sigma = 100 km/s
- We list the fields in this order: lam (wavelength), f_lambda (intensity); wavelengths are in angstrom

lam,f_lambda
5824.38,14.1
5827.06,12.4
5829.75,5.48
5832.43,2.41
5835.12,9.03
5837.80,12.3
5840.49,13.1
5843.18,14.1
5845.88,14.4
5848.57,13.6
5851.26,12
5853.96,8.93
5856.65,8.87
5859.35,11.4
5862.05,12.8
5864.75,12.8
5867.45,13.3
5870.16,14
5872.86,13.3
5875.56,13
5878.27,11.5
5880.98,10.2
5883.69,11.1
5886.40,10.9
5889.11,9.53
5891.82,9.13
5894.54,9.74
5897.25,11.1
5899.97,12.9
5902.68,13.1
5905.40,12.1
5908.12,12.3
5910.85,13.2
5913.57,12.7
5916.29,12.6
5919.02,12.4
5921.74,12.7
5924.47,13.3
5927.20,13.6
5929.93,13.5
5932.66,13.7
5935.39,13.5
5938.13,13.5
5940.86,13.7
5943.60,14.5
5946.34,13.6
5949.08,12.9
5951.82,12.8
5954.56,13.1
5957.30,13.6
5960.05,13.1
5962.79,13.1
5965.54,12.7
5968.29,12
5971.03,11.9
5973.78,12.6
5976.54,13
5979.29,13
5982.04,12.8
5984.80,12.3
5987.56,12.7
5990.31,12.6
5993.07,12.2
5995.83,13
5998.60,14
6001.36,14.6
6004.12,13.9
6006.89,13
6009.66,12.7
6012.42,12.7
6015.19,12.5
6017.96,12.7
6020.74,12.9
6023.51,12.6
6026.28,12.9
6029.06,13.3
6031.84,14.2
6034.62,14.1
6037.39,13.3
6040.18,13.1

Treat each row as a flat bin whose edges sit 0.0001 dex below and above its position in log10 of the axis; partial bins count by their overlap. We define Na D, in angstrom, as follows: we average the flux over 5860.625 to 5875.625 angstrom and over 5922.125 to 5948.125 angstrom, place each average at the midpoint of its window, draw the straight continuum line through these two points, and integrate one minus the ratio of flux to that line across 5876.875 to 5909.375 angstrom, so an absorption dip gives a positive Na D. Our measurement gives 5.4 angstrom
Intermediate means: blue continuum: 13.2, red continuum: 13.6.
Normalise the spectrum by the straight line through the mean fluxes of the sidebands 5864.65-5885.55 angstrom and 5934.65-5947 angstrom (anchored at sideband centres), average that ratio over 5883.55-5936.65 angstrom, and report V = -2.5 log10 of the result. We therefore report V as 0.08 mag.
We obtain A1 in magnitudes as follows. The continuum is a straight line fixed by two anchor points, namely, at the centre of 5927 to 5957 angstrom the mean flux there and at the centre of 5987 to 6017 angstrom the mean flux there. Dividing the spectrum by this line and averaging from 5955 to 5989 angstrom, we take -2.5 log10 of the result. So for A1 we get 0.05 mag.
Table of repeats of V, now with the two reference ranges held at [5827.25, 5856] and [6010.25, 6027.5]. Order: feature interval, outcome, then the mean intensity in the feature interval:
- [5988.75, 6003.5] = -0.073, 13.3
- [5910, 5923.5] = -0.111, 12.7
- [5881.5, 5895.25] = 0.106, 10.1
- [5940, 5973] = -0.096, 13.1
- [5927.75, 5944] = -0.168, 13.7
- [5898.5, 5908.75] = -0.117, 12.6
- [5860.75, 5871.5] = -0.212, 13.2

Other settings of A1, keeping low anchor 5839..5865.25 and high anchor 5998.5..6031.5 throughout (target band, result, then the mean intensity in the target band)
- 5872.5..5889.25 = 0.089 mag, 11.4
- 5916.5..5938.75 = -0.050 mag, 13.2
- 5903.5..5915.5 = -0.007 mag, 12.6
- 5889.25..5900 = 0.203 mag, 10.3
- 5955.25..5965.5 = -0.030 mag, 13.2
